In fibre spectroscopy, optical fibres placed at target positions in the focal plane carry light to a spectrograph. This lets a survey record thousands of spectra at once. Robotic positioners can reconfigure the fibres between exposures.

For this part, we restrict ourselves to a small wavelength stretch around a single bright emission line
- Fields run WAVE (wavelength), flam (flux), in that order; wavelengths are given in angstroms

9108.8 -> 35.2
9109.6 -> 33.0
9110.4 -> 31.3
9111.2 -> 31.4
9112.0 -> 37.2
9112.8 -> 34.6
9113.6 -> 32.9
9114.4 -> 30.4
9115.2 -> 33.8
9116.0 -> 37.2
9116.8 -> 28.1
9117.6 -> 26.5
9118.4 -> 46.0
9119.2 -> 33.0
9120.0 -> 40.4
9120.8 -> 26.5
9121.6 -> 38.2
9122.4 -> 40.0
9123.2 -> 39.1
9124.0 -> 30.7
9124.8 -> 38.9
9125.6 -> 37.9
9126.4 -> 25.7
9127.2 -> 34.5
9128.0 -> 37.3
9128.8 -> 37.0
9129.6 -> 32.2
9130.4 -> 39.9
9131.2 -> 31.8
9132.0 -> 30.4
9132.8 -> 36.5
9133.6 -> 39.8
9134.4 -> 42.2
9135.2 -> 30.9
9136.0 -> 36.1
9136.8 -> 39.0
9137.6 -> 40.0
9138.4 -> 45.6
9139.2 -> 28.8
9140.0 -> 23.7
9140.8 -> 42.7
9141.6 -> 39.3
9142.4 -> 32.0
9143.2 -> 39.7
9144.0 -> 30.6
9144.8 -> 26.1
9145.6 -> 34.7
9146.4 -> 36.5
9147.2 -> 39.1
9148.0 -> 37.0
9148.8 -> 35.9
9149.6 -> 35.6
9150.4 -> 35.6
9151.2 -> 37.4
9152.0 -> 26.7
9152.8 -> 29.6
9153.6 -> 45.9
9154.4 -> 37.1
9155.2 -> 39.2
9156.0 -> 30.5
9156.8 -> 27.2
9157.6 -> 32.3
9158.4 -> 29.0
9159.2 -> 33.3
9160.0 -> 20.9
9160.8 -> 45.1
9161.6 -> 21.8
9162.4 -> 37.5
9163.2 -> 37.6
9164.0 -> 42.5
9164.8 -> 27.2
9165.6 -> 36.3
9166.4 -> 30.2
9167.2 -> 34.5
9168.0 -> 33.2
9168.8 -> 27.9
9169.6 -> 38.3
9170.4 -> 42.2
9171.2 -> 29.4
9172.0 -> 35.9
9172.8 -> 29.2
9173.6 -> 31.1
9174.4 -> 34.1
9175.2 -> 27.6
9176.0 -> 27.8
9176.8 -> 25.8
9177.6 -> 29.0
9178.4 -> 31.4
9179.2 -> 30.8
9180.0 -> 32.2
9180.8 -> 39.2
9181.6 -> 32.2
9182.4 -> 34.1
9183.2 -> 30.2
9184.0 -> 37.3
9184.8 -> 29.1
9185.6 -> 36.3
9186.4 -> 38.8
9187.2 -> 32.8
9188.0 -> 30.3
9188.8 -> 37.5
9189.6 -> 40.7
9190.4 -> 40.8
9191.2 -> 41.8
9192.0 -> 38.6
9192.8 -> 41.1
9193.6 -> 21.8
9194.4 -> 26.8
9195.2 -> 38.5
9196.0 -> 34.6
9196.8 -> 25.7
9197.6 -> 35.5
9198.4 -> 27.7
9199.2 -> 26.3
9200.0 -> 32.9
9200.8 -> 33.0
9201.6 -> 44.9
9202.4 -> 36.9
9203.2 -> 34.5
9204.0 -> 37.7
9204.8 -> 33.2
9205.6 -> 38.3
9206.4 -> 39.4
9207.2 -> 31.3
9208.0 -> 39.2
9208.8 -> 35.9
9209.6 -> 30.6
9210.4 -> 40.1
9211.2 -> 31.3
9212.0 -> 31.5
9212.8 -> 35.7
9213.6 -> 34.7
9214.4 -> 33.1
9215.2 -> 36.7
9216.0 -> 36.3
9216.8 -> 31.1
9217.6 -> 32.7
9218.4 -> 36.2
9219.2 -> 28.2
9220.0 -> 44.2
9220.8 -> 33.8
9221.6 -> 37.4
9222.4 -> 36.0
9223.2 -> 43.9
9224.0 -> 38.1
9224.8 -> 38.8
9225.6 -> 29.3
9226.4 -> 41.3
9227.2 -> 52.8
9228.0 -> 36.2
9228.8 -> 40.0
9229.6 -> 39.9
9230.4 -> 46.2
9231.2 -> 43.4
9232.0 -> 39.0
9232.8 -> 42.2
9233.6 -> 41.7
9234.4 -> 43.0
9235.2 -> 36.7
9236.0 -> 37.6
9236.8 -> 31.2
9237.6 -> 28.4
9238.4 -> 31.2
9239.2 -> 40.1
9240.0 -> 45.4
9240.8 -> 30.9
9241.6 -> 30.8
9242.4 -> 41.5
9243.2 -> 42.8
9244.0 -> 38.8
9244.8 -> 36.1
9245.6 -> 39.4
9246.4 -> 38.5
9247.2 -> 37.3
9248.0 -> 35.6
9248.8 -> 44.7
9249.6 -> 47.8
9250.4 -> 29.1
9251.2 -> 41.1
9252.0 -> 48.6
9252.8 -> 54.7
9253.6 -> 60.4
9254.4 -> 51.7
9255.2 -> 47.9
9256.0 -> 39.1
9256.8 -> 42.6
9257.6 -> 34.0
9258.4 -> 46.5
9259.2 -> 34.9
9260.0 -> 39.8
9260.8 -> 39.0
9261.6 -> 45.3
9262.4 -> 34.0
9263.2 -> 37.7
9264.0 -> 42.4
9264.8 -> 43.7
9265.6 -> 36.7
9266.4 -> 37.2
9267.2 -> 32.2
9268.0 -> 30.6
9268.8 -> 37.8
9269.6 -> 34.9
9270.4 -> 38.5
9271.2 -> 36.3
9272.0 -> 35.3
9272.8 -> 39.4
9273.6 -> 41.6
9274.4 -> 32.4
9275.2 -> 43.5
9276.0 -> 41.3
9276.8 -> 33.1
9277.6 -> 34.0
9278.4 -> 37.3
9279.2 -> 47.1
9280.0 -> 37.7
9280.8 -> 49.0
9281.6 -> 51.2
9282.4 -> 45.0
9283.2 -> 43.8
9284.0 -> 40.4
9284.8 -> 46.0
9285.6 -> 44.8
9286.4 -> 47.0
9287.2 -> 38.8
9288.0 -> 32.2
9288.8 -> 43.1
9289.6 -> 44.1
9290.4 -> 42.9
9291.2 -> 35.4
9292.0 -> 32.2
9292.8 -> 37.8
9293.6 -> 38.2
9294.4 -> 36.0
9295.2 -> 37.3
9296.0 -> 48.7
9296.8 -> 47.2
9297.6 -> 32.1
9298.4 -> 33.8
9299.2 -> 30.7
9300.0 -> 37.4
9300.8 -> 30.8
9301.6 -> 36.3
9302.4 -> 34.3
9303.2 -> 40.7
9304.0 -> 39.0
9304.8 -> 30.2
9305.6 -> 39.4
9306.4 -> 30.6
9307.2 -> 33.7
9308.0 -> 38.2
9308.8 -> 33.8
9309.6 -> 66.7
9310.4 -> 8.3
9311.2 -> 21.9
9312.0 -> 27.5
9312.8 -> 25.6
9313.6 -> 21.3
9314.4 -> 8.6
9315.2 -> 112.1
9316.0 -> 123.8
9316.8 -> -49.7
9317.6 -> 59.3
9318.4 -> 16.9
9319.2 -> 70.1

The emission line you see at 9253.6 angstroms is H-alpha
